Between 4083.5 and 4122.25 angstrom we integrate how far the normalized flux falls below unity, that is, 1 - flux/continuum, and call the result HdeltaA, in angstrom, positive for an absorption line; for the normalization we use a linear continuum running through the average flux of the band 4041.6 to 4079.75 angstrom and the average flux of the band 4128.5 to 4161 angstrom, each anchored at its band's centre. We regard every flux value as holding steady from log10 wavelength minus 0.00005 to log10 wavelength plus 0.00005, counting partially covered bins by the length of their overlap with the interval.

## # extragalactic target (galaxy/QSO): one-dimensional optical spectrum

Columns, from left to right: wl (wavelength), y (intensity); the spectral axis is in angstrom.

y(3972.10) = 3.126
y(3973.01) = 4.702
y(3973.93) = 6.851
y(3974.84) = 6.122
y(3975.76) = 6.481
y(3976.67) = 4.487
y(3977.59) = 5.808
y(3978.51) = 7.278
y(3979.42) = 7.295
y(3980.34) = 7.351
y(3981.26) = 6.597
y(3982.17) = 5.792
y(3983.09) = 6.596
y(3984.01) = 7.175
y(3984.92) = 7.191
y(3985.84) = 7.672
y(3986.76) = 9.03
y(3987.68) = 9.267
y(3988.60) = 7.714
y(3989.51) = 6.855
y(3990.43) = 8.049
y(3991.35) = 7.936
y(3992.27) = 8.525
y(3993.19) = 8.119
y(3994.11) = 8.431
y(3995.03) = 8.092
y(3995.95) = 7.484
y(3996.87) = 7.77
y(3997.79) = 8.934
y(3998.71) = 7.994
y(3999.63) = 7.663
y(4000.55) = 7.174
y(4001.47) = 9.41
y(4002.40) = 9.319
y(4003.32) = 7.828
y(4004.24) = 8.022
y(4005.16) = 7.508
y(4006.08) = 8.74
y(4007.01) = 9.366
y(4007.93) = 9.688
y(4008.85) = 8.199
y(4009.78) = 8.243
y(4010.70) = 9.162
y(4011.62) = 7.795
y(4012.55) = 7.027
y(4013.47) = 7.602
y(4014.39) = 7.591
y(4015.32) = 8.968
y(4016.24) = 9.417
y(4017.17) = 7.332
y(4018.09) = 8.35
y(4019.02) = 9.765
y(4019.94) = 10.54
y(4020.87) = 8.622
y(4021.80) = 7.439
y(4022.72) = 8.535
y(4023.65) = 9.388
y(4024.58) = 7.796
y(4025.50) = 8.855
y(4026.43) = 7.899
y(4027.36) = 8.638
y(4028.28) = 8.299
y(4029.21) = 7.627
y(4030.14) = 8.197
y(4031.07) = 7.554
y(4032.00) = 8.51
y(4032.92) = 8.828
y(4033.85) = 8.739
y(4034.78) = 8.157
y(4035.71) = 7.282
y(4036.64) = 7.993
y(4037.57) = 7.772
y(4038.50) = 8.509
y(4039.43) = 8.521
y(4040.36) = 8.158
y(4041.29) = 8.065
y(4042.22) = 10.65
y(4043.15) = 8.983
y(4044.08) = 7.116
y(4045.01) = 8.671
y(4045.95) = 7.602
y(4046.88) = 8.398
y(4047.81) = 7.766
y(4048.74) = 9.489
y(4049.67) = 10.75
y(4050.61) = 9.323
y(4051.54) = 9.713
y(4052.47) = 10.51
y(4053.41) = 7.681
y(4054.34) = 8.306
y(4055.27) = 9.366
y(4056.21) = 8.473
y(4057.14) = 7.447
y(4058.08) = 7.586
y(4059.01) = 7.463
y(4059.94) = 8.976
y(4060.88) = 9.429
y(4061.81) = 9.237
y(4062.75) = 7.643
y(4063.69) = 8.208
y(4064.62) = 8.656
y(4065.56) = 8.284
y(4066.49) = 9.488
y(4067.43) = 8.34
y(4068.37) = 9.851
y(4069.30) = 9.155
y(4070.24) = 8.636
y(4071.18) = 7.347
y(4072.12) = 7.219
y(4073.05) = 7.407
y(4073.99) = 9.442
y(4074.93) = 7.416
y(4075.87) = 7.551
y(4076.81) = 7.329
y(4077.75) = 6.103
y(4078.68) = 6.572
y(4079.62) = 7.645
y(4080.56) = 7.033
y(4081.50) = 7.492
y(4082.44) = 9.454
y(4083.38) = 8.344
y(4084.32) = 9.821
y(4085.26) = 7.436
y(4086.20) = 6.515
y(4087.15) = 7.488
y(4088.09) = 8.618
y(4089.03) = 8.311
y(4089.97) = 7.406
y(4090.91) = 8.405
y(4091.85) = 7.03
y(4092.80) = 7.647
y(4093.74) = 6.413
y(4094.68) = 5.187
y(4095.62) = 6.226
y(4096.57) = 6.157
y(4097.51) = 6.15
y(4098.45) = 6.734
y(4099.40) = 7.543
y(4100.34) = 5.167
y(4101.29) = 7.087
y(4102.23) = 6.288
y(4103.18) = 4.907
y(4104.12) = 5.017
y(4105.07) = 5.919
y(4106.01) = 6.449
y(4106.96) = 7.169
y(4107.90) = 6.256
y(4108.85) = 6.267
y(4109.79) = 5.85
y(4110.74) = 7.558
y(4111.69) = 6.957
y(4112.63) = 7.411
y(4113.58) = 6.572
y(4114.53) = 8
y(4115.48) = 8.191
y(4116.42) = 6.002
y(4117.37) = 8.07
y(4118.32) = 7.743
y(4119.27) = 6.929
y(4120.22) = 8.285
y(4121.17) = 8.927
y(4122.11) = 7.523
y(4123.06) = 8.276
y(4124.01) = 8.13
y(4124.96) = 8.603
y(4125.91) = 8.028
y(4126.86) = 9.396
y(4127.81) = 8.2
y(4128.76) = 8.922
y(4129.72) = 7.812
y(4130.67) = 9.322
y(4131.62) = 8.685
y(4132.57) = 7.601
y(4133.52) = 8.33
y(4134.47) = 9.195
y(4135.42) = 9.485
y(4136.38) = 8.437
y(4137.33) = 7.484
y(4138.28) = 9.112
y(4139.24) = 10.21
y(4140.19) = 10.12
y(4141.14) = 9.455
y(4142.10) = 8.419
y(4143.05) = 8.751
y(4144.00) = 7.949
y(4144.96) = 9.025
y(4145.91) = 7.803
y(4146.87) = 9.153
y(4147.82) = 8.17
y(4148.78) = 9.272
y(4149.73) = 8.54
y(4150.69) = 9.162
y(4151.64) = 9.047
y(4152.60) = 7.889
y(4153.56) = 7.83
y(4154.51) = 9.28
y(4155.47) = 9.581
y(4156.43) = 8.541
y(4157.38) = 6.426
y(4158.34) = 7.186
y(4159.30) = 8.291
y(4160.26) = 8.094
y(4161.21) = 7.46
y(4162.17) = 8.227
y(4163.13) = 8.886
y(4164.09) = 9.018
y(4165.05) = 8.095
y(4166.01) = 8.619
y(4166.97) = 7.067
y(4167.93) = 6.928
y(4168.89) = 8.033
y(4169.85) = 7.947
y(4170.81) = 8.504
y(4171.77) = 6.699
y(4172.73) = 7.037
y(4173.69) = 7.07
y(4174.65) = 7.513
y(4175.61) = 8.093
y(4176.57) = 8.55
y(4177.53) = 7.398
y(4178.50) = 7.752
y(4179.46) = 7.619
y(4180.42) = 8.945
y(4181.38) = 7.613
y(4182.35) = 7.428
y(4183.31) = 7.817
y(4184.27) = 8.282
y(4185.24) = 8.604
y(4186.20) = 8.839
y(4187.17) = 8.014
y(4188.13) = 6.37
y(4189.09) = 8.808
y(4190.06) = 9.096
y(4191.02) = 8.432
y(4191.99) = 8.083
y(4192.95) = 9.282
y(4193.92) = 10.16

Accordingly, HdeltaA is 6.8 angstrom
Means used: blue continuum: 8.42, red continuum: 8.59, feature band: 7.02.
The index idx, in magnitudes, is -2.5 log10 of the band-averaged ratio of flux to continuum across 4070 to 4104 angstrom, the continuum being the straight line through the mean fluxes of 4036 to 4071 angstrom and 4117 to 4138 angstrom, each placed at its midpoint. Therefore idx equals 0.18 mag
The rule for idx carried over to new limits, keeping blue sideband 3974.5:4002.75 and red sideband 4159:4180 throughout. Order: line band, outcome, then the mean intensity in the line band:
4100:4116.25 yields 0.18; 6.54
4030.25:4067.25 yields -0.12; 8.54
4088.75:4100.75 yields 0.14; 6.78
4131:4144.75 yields -0.13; 8.81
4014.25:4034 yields -0.12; 8.5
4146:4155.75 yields -0.12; 8.73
